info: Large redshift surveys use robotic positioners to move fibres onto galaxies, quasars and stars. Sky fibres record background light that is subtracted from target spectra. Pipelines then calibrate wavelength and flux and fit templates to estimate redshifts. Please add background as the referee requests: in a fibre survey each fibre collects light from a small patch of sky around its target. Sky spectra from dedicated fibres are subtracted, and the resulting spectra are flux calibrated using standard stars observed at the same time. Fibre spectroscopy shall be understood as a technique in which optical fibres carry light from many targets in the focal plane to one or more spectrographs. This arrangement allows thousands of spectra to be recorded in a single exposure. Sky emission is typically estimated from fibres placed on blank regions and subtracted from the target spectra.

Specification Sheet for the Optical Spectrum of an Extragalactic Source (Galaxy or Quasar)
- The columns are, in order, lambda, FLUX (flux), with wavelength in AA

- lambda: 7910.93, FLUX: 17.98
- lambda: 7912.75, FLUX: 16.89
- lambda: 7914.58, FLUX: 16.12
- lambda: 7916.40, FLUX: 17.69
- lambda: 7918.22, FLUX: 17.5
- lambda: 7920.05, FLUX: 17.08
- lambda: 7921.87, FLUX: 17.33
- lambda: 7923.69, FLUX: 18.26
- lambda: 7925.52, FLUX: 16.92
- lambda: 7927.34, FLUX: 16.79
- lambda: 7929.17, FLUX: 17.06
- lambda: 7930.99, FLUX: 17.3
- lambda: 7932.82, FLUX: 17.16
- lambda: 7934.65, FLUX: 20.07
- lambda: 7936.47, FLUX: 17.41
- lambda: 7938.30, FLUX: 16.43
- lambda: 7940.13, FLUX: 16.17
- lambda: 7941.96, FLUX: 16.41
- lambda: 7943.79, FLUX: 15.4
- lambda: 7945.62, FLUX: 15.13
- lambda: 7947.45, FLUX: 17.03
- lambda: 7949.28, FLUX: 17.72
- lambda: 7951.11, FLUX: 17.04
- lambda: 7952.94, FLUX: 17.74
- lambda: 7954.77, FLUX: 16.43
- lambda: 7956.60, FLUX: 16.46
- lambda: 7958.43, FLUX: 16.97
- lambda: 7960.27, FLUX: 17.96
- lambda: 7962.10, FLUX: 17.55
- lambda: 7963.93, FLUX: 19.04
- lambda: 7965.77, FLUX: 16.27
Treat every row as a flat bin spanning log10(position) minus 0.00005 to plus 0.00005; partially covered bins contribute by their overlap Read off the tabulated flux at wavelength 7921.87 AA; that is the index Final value 17.33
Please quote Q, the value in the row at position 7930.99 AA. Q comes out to 17.3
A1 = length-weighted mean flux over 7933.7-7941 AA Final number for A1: 17.5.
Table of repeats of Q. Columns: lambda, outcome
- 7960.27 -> 17.96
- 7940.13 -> 16.17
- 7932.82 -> 17.16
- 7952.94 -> 17.74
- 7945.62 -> 15.13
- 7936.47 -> 17.41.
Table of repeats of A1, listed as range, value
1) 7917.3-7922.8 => 17.3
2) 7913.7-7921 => 17.1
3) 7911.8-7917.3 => 16.9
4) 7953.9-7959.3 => 16.6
